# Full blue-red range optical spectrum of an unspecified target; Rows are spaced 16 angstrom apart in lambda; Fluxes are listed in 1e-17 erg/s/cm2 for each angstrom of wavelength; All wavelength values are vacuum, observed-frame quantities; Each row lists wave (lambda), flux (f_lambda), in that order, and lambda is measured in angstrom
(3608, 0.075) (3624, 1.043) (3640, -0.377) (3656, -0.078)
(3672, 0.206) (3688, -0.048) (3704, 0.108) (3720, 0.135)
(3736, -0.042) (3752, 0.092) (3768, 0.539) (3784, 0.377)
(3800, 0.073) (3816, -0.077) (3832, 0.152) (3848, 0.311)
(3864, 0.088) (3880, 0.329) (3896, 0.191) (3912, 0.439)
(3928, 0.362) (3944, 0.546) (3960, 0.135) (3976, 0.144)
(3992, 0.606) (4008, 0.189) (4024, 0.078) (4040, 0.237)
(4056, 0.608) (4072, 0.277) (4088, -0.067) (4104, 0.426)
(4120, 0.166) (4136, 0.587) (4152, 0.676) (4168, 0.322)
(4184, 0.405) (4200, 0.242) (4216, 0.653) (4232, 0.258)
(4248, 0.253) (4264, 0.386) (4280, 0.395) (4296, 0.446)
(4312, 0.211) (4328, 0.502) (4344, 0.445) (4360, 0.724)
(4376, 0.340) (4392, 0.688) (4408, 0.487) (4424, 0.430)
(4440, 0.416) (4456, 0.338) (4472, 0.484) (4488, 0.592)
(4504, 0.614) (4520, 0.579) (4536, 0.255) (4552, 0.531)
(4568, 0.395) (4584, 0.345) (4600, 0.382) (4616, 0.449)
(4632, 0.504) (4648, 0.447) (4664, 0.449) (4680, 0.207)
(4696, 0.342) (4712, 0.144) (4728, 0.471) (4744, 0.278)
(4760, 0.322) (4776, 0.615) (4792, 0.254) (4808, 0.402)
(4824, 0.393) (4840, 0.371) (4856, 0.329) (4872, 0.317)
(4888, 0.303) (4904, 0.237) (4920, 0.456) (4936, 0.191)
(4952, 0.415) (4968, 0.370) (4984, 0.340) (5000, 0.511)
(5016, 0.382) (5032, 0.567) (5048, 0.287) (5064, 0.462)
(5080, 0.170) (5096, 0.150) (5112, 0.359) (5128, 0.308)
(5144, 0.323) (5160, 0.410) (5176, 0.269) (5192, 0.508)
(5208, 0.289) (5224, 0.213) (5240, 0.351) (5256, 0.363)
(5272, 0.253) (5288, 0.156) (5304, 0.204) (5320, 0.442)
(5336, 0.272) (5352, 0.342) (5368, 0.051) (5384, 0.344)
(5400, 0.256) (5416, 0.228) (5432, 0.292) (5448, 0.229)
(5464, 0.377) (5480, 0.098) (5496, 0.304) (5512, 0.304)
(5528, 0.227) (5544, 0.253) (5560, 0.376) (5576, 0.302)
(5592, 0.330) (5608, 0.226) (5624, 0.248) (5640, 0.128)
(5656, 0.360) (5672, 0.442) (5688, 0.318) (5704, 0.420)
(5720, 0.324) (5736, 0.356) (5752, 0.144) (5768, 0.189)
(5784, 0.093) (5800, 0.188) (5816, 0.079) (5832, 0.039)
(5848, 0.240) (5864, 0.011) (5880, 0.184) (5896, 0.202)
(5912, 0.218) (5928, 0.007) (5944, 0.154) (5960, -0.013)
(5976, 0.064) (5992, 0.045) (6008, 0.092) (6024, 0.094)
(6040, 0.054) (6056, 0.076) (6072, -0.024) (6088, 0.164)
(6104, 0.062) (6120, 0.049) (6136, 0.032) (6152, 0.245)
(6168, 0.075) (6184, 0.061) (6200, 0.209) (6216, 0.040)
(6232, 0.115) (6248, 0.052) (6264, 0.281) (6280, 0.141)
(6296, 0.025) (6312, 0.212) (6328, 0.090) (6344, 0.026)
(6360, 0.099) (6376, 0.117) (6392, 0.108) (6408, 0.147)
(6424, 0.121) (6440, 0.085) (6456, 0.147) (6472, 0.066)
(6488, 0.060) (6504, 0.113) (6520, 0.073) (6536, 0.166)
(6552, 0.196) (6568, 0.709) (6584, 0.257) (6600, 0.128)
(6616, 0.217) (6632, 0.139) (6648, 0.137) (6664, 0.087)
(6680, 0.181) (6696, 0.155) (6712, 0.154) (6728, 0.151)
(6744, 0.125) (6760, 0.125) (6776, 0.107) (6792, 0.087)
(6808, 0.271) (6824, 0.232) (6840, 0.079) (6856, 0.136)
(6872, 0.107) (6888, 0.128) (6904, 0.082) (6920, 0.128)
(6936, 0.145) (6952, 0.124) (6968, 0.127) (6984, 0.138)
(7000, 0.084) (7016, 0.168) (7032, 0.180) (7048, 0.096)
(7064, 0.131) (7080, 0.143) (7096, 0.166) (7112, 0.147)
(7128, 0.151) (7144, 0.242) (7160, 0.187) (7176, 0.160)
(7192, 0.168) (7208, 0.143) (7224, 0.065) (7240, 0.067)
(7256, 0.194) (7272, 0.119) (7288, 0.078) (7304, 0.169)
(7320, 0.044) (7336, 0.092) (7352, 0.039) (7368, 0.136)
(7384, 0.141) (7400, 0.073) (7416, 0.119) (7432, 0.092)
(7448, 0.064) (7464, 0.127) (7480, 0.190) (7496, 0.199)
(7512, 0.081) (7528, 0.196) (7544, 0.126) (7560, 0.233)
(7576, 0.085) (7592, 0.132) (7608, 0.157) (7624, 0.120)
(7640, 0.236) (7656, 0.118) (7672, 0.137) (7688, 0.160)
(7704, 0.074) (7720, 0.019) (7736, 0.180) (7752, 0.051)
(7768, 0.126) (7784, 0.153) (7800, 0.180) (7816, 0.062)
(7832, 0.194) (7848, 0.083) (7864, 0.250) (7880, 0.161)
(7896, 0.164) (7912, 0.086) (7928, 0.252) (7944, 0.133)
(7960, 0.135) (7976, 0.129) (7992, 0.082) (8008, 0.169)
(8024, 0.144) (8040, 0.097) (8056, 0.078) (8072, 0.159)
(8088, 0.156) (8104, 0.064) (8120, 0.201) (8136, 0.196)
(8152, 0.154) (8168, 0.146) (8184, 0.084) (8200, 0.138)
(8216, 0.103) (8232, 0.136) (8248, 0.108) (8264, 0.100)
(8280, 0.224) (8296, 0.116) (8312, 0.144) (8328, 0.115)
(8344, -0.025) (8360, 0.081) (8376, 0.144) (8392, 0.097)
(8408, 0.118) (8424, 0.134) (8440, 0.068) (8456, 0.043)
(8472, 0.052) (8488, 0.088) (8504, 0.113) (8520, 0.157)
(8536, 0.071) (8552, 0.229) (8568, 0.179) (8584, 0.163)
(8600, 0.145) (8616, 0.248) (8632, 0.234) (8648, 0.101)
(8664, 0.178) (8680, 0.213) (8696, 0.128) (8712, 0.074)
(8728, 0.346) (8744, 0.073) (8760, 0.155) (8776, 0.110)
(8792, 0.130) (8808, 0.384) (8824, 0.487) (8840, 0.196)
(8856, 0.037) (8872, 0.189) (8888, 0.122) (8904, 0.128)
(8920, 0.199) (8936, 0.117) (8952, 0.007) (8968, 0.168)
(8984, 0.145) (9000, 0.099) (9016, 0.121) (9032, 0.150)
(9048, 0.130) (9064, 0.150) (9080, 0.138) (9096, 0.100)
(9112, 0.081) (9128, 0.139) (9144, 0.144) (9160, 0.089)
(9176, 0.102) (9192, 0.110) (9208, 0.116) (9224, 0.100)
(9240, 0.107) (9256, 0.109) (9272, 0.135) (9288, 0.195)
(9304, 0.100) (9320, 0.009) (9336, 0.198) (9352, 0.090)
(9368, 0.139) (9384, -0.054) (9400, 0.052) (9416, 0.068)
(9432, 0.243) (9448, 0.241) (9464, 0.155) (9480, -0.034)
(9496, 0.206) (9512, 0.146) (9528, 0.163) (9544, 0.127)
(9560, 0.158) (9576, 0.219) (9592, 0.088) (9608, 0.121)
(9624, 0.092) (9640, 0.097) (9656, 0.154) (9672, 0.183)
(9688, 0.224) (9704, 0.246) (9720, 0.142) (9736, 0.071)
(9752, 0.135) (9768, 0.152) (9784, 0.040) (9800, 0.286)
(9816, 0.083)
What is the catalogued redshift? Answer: 0.76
